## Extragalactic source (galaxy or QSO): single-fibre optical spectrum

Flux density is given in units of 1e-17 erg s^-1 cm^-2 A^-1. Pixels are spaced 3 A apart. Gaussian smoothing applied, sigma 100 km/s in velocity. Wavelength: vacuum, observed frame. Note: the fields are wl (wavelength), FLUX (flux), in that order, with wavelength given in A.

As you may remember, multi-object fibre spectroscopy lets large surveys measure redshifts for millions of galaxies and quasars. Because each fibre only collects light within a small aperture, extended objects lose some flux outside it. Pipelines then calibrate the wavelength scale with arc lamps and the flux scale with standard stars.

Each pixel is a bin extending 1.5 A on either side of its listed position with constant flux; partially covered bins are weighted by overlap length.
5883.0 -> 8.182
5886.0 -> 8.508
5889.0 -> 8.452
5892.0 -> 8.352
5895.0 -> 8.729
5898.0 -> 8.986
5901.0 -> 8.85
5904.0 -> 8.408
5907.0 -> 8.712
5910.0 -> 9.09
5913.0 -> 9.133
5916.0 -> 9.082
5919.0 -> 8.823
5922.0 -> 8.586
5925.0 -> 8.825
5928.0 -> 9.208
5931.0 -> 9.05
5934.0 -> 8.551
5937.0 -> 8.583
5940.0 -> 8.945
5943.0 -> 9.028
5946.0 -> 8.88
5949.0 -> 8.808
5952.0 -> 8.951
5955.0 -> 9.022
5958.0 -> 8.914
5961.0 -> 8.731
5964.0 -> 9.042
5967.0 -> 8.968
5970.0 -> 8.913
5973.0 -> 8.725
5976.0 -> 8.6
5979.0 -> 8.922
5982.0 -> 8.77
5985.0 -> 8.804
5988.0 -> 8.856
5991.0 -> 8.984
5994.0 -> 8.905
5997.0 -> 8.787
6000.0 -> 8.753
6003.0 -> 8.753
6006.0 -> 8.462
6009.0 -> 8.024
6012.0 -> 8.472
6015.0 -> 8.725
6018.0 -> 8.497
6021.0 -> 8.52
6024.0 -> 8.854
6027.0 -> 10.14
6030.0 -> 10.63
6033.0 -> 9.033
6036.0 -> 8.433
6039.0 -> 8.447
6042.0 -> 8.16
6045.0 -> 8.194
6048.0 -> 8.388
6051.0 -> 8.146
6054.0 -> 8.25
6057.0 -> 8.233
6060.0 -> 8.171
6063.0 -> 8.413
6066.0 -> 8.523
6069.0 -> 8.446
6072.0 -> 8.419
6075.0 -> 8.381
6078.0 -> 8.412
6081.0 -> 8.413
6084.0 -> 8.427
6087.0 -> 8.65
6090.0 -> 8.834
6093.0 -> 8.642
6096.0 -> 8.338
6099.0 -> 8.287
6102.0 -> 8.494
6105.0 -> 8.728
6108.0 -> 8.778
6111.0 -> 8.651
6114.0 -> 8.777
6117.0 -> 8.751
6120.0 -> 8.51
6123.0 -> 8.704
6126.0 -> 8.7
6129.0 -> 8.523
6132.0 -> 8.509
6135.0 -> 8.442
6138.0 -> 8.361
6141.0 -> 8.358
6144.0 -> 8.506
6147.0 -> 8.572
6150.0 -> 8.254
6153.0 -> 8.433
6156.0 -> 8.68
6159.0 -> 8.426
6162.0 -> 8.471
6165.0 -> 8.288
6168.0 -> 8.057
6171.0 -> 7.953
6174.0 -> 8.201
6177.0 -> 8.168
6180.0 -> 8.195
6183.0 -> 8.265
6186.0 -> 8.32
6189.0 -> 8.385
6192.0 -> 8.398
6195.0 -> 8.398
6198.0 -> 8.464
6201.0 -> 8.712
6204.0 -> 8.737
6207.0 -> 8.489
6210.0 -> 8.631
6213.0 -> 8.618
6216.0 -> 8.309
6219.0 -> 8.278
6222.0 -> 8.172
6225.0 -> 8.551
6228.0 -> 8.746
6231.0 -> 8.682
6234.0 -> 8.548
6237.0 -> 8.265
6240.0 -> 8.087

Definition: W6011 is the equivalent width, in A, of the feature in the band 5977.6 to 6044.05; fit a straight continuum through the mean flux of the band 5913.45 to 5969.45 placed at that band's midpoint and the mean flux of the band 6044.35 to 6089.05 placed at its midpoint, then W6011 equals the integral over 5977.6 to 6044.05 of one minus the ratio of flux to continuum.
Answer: -1.58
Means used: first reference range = 8.89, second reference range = 8.37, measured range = 8.81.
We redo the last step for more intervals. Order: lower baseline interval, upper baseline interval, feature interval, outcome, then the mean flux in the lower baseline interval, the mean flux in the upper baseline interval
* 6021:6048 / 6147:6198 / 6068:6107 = 0.9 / 8.93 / 8.32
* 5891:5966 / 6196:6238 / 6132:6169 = 0.8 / 8.86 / 8.52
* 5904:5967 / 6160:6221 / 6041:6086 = 1.5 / 8.89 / 8.37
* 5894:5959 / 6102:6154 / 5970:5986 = 0.0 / 8.87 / 8.56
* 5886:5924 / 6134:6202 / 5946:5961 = -0.4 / 8.76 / 8.36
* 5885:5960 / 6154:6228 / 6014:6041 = -1.2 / 8.82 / 8.39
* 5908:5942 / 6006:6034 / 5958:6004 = 0.5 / 8.9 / 8.96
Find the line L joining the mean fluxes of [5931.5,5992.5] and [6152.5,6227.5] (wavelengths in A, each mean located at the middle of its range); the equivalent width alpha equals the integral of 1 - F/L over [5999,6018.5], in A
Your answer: 0.5 A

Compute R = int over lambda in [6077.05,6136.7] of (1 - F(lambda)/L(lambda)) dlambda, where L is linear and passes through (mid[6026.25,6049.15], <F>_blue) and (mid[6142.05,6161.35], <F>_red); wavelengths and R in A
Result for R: 0.4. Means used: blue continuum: 8.9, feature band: 8.58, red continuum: 8.48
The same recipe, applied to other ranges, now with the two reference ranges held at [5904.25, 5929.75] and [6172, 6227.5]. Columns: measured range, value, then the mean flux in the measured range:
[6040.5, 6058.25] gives 0.91 A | 8.23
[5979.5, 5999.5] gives -0.16 A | 8.85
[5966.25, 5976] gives -0.01 A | 8.82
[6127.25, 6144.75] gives 0.14 A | 8.45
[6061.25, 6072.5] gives 0.25 A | 8.45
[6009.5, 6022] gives 0.32 A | 8.51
